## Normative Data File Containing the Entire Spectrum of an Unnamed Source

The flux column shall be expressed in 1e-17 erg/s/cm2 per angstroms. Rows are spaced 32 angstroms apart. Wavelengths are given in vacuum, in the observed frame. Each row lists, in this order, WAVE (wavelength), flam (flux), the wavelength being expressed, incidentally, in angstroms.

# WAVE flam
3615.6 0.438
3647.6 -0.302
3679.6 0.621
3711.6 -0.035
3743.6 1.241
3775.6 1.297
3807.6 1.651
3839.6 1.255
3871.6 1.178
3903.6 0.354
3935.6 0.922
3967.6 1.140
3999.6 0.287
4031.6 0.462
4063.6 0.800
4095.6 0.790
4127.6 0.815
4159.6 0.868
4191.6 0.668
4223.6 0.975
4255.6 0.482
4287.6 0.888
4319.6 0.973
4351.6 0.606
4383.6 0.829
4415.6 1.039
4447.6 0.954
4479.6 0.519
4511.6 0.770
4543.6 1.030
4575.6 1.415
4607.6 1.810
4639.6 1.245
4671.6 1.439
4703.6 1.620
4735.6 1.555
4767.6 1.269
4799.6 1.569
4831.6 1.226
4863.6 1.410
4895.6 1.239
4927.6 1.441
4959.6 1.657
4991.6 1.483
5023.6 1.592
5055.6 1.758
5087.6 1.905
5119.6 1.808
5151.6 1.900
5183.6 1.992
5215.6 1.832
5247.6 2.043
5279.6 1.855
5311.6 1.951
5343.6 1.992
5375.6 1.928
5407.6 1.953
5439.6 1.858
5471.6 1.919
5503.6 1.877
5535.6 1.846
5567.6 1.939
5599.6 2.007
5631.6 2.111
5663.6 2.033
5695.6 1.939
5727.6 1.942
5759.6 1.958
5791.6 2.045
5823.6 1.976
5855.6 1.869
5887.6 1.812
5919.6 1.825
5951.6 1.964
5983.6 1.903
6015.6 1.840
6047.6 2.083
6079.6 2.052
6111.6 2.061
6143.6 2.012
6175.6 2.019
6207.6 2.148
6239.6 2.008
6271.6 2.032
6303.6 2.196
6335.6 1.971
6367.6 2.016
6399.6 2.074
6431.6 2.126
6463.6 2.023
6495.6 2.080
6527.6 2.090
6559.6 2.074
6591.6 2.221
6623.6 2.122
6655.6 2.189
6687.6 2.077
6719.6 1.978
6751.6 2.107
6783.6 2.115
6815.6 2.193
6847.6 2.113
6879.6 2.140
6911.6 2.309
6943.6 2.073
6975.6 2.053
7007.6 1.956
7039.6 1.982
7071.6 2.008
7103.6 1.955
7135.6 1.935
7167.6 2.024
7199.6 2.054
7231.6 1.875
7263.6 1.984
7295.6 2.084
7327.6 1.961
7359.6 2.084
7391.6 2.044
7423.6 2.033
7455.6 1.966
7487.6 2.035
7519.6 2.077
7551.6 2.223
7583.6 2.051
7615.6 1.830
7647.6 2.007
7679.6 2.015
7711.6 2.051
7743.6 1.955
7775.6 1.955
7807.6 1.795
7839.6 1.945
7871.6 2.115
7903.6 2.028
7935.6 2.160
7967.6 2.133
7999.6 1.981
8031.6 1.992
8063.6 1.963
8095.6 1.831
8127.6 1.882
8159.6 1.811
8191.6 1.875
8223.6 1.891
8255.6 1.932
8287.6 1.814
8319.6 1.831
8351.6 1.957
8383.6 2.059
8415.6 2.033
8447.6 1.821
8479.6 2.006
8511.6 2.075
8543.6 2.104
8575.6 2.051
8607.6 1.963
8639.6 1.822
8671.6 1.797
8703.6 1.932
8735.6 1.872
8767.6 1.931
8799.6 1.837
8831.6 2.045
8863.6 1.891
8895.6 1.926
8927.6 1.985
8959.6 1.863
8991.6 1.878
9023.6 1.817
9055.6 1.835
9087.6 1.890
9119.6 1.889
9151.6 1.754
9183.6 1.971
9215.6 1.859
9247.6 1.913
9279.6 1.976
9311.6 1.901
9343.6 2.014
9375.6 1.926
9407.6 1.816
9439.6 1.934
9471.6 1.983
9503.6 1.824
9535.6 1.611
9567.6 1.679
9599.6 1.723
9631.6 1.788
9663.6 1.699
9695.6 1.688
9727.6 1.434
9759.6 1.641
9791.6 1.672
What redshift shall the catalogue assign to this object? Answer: 0.139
